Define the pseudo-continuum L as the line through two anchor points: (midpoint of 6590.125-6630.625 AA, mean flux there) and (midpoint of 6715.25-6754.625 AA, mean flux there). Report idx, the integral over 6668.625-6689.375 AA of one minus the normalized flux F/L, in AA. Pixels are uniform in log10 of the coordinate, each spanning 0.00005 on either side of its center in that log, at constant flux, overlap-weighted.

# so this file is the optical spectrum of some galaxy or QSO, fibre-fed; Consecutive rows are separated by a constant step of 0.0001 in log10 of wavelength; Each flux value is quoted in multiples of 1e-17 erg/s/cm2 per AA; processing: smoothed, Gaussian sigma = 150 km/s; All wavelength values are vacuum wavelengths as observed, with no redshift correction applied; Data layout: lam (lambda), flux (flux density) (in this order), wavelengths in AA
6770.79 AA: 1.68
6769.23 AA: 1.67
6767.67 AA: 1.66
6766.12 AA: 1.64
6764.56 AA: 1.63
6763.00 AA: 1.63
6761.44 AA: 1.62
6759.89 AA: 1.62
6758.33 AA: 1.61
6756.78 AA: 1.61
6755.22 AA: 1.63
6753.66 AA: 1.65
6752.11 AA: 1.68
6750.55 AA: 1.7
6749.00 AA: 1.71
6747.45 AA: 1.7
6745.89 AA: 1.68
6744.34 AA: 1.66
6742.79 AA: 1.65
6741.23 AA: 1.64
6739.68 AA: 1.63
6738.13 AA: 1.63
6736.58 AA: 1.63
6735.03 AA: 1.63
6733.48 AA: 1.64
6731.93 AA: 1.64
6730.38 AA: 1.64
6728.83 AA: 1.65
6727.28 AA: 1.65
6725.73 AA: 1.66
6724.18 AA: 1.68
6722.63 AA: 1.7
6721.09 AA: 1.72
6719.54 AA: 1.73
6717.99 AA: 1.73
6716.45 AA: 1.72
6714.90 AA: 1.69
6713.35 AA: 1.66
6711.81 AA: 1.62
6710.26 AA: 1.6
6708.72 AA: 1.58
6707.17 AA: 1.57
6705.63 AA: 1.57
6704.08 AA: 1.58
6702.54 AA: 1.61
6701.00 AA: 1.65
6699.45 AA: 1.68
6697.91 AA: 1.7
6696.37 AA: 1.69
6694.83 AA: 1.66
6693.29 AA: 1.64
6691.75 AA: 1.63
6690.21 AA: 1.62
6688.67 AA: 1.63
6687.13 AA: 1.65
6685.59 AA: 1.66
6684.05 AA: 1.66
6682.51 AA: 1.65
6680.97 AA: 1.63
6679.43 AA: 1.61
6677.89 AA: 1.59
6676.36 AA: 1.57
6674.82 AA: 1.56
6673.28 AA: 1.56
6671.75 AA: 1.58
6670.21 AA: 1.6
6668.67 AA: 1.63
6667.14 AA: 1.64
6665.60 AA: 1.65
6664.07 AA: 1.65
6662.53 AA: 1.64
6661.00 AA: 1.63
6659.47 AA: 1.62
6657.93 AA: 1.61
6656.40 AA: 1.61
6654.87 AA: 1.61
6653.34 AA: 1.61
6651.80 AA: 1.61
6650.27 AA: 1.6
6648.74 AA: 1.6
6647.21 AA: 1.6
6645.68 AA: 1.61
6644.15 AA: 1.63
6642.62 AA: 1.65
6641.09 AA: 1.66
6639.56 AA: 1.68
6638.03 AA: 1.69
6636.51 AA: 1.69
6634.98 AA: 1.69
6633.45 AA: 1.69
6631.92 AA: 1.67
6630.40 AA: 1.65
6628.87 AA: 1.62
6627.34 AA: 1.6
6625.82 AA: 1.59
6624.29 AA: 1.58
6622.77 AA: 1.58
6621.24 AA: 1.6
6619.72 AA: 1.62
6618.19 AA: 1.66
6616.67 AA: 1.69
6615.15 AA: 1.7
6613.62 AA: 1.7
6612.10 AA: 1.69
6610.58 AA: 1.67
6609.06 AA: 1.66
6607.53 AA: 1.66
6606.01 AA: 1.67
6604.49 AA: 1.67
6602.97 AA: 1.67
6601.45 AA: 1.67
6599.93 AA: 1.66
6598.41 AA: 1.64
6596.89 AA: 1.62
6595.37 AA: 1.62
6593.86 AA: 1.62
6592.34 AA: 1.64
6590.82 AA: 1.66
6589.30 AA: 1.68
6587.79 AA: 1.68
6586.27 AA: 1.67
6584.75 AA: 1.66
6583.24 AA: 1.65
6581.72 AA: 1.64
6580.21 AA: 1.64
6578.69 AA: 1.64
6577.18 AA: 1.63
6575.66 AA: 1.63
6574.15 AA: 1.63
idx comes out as 0.6 AA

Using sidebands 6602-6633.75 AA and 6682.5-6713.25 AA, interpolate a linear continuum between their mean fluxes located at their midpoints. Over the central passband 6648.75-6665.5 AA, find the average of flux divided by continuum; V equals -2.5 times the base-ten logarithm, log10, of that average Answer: 0.01 mag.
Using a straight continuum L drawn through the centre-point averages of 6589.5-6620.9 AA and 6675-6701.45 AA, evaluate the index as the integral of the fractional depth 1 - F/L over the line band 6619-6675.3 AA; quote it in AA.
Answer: 0.8 AA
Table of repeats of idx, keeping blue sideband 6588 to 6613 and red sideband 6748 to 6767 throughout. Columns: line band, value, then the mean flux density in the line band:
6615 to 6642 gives 0.1 AA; 1.65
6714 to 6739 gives -0.3 AA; 1.67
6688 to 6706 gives 0.1 AA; 1.64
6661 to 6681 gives 0.5 AA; 1.61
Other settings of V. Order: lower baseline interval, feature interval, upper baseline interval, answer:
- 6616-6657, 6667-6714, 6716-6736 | 0.024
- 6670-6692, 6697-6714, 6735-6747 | 0.004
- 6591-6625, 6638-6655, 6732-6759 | 0.016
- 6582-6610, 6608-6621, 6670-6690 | -0.016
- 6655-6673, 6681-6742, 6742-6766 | -0.008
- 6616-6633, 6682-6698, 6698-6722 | -0.006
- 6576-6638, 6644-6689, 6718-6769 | 0.025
